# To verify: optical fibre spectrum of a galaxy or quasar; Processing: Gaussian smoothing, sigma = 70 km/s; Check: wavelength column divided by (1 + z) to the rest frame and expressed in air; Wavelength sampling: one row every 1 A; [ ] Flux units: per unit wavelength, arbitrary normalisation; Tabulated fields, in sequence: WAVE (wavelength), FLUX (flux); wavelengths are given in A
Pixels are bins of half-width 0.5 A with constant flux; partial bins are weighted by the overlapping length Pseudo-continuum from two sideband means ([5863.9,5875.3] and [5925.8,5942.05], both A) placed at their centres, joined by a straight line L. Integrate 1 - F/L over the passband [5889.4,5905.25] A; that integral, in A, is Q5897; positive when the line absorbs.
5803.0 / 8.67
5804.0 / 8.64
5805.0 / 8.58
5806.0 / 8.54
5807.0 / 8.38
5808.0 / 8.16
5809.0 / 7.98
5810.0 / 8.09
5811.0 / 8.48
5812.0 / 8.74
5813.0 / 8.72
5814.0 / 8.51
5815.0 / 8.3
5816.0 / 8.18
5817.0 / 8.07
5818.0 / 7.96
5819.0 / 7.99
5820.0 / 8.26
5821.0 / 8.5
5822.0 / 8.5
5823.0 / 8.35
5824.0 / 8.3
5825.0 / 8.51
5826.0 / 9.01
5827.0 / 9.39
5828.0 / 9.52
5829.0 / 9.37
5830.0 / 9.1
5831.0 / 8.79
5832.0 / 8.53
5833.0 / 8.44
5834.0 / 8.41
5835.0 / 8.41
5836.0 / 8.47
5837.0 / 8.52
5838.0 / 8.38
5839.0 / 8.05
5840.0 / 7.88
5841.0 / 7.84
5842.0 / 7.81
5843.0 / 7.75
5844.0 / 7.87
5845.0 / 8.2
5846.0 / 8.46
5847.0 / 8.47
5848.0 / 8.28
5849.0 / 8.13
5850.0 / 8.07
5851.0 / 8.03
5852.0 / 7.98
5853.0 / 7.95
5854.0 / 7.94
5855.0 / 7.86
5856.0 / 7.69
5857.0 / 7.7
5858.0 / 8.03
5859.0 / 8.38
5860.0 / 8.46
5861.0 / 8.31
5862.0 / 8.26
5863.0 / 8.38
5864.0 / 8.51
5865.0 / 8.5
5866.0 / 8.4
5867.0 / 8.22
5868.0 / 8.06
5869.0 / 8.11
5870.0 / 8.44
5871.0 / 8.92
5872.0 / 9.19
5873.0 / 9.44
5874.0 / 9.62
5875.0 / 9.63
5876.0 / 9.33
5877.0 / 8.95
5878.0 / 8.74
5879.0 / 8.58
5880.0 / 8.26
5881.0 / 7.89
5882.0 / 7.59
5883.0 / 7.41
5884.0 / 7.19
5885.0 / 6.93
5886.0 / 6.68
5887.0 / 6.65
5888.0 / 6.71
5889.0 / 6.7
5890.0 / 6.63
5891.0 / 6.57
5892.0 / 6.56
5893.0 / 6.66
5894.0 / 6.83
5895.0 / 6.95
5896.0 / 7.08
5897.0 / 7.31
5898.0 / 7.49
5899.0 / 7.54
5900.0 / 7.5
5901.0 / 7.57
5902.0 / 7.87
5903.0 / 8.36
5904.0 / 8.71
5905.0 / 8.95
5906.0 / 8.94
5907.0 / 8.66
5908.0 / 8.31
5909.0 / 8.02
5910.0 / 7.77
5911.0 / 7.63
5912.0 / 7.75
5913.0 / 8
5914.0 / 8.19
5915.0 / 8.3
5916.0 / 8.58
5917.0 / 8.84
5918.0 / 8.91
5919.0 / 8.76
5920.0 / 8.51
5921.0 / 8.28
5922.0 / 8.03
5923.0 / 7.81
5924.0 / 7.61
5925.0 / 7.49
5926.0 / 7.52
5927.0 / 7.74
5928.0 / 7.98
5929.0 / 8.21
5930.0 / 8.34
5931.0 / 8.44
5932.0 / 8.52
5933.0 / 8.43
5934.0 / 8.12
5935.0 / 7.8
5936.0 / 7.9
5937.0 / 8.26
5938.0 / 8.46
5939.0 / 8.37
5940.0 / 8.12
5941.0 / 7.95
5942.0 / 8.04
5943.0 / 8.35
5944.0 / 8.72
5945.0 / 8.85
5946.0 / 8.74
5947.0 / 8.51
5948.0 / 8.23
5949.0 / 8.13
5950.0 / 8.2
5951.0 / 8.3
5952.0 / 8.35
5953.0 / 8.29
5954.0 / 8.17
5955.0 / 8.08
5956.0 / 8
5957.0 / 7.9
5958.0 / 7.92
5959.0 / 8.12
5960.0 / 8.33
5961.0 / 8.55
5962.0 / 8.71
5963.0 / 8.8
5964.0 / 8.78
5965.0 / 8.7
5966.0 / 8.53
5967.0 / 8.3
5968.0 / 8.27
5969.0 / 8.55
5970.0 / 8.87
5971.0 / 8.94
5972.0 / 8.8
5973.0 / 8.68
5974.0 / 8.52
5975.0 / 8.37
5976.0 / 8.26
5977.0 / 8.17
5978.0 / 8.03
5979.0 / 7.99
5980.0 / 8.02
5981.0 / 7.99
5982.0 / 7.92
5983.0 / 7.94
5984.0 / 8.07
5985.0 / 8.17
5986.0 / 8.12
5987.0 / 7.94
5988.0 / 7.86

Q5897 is 2.1 A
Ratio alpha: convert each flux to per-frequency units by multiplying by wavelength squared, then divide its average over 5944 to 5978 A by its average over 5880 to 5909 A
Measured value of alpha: 1.15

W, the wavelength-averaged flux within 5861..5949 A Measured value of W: 8.07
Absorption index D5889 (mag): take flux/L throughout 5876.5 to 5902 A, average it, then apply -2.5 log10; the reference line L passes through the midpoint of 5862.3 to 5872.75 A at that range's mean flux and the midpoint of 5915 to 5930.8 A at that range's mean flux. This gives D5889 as 0.144 mag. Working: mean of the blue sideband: 8.49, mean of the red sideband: 8.18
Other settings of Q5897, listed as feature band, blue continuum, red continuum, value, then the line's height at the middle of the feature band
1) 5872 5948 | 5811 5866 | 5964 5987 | 2.9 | 8.33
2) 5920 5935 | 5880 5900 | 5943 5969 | -0.4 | 7.81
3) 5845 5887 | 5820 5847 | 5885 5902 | -3.2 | 7.67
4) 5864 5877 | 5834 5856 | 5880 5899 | -2.3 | 7.5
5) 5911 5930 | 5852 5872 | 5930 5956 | 0.3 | 8.27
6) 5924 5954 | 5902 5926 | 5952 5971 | 0.4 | 8.33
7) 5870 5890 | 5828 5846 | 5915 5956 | 0.5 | 8.32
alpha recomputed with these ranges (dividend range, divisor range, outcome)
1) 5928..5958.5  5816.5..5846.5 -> 1.02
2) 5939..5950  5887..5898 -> 1.25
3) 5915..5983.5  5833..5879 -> 1.02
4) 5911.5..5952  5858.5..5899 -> 1.06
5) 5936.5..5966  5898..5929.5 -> 1.04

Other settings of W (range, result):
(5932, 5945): 8.25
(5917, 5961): 8.22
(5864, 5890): 8.14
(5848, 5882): 8.41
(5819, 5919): 8.14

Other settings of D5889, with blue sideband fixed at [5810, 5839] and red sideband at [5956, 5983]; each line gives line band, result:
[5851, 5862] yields 0.06 mag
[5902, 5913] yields 0.02 mag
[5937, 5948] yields 0.00 mag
